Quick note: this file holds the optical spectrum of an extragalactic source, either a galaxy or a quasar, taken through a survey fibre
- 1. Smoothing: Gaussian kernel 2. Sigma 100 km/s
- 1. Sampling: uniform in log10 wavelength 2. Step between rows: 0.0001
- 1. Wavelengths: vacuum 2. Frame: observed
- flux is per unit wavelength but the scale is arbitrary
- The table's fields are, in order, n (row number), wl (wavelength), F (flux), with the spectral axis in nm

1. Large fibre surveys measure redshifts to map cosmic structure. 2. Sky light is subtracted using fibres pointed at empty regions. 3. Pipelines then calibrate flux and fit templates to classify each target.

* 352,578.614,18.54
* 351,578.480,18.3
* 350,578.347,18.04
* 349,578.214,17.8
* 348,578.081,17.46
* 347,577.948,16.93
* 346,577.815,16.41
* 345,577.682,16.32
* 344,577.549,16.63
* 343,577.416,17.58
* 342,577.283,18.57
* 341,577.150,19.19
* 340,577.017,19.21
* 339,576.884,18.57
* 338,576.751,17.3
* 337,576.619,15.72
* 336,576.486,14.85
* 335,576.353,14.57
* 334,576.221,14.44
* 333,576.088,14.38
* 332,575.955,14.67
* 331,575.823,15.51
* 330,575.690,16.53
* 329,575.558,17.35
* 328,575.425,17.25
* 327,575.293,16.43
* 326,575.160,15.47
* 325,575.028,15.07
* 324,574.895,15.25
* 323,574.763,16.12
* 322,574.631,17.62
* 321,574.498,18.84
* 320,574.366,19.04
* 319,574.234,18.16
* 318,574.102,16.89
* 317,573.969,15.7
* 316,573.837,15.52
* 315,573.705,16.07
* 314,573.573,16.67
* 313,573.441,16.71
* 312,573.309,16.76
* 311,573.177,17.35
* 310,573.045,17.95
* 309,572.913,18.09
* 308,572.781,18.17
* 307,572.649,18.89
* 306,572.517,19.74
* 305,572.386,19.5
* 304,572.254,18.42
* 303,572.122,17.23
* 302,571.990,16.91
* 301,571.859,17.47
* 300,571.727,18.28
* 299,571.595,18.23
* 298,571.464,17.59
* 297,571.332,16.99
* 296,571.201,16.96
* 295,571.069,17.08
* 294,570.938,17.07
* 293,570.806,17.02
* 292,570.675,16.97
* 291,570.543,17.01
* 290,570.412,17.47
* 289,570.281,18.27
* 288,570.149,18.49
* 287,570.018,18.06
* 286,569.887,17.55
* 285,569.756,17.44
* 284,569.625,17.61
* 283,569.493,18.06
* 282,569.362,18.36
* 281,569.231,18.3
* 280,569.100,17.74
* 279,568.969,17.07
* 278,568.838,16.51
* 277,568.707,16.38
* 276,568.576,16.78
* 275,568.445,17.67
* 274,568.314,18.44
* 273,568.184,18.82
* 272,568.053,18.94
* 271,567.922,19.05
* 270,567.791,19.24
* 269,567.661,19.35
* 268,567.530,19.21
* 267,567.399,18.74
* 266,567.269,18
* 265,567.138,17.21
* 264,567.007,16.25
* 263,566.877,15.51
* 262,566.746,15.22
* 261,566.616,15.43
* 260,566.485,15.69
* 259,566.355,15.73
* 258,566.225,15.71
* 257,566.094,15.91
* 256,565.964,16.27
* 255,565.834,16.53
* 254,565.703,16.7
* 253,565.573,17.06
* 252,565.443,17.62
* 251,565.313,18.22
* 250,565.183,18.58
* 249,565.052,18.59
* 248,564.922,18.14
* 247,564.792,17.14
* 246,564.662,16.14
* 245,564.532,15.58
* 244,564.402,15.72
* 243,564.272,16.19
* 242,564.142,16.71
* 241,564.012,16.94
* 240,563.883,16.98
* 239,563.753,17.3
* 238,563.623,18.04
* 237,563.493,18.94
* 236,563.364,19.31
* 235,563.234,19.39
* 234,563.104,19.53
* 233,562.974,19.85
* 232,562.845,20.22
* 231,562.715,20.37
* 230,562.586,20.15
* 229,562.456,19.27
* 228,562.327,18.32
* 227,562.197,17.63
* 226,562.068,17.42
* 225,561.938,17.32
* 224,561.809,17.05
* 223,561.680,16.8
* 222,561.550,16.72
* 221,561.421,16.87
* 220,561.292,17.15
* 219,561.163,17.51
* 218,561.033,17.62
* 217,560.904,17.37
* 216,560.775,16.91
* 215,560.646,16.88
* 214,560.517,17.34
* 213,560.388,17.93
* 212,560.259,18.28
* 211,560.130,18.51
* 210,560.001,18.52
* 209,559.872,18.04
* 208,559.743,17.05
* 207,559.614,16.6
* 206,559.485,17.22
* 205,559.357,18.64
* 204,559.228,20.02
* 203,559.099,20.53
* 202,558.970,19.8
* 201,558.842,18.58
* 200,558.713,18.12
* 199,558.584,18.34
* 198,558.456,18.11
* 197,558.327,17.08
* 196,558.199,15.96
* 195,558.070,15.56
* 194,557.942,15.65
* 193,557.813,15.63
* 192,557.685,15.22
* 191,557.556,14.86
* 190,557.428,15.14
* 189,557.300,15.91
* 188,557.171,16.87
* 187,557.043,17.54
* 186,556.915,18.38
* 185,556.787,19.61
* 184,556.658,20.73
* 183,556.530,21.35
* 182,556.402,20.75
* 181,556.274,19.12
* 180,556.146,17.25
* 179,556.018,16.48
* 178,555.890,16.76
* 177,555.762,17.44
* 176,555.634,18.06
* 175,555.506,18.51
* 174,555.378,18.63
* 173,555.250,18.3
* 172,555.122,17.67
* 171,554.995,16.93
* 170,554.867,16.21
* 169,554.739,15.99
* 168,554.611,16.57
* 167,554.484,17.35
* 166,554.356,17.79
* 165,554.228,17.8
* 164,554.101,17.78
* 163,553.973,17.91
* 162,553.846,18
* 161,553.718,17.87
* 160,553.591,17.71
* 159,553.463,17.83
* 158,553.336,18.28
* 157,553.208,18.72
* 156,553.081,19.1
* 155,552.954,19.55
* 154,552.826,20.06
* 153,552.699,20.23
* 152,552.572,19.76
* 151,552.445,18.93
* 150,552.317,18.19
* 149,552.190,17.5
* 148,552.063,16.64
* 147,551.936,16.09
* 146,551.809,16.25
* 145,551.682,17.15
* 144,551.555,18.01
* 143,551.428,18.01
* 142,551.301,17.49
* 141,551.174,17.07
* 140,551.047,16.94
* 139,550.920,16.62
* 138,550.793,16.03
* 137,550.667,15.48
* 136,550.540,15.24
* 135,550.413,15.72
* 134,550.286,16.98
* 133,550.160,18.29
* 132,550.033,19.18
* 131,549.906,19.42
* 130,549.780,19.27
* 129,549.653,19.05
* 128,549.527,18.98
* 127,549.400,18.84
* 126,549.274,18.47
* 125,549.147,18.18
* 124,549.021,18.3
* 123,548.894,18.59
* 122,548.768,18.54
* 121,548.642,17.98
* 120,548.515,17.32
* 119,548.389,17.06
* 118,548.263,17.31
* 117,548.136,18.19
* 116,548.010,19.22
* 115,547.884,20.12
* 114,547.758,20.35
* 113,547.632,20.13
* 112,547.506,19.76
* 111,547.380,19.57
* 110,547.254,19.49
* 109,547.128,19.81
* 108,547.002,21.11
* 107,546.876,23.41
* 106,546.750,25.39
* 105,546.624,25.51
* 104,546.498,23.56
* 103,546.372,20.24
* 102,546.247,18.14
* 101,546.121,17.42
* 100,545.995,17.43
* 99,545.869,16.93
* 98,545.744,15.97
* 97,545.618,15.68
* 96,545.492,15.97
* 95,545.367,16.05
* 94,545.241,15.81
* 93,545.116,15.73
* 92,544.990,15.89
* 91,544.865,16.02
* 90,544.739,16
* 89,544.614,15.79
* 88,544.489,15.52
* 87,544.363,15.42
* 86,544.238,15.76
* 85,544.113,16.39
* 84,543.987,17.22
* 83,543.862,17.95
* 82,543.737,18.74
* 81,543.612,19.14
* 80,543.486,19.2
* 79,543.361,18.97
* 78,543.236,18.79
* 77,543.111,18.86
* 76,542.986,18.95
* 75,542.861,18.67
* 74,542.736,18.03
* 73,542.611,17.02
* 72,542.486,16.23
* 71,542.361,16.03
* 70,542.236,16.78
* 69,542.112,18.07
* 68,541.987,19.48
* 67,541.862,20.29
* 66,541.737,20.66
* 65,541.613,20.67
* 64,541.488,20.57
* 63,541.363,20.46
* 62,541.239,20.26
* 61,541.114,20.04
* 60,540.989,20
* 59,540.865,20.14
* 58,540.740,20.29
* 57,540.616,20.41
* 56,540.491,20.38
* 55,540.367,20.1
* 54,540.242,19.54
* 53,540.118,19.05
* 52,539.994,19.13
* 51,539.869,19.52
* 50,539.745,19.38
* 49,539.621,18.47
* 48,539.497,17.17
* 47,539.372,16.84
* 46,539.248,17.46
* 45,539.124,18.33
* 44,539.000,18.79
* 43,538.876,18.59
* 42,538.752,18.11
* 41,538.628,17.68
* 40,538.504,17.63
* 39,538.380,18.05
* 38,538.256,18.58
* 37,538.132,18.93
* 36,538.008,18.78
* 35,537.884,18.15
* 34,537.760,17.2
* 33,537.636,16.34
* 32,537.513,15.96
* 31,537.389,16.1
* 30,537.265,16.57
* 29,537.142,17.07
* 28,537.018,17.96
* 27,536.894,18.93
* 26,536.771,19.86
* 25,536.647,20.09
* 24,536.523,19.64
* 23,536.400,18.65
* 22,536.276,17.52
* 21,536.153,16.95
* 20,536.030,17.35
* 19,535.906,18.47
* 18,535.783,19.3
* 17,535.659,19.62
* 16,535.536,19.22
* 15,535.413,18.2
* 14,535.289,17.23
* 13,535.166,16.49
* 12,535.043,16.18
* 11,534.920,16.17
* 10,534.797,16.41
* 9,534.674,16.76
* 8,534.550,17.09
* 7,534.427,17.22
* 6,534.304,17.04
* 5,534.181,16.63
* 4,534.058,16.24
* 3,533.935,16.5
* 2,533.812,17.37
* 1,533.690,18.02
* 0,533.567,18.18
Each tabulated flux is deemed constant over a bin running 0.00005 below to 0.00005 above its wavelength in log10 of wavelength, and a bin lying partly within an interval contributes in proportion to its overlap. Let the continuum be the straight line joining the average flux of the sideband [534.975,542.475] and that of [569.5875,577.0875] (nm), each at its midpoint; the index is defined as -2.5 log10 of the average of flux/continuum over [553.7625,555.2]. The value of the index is 0.04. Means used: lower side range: 18.5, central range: 17.3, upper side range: 17.1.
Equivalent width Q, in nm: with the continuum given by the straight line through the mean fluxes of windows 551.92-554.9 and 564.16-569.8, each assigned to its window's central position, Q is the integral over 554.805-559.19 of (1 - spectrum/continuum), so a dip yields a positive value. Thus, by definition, 0.035 nm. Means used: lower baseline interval 18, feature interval 17.7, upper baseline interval 17.3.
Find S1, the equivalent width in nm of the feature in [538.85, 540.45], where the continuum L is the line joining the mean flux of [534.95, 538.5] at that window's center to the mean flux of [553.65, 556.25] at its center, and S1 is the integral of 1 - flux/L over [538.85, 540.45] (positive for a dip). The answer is -0.07 nm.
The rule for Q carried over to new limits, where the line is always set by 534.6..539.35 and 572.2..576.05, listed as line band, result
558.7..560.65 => -0.103 nm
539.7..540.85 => -0.128 nm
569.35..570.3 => -0.043 nm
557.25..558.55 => 0.108 nm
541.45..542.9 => -0.061 nm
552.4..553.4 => -0.103 nm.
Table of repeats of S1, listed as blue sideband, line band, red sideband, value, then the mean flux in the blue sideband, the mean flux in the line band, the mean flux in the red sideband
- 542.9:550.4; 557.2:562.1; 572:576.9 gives 0.10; 18.4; 17.3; 16.8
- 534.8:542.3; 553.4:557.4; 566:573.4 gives 0.03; 18.6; 17.9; 17.6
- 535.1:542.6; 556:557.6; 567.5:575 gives 0.00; 18.6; 18.1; 17.6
